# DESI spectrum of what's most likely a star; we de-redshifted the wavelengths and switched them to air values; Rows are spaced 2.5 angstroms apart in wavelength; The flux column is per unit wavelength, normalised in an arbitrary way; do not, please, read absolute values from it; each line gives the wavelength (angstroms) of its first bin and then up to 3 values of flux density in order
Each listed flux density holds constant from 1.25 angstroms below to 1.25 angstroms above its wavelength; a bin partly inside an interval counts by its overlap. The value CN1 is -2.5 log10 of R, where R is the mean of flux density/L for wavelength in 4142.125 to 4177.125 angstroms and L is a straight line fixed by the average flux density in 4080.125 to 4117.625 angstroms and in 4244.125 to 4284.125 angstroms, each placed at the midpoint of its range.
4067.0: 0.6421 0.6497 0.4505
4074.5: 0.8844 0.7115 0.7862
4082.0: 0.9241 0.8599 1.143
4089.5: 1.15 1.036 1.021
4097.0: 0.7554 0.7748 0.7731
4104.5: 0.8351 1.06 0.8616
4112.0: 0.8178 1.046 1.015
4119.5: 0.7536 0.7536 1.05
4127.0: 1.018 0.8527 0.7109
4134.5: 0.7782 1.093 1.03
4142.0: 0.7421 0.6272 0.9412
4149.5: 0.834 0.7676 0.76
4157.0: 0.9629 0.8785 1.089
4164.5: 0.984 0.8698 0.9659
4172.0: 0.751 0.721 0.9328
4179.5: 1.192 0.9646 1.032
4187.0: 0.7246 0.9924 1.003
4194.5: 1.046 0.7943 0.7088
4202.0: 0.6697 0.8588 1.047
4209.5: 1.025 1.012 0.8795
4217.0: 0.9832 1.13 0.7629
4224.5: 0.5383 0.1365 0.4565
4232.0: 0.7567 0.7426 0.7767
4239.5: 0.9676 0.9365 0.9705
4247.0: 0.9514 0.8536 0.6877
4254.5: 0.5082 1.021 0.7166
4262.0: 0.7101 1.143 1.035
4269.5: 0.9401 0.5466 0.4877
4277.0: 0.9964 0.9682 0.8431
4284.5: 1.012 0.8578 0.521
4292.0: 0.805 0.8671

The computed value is 0.05 mag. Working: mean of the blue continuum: 0.934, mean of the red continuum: 0.837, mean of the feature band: 0.857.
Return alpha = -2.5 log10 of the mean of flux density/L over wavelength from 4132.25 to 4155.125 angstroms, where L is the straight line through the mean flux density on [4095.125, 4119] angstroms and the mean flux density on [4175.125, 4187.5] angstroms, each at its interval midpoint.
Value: 0.11 mag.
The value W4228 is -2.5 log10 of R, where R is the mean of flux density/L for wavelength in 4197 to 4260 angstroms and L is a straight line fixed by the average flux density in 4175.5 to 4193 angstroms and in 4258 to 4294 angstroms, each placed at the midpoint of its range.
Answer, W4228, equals 0.126 mag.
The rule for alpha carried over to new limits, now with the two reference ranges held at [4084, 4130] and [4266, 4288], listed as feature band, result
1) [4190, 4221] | -0.056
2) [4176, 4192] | -0.096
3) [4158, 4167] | -0.075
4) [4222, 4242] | 0.313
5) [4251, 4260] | 0.171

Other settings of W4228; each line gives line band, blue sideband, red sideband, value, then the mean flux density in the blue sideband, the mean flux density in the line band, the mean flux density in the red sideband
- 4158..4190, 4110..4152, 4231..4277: -0.09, 0.875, 0.929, 0.825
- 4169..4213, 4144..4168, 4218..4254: -0.11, 0.879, 0.912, 0.758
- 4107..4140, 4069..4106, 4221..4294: -0.09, 0.856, 0.909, 0.782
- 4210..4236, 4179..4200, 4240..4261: 0.18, 0.939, 0.748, 0.834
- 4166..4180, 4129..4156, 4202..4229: -0.08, 0.831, 0.891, 0.819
